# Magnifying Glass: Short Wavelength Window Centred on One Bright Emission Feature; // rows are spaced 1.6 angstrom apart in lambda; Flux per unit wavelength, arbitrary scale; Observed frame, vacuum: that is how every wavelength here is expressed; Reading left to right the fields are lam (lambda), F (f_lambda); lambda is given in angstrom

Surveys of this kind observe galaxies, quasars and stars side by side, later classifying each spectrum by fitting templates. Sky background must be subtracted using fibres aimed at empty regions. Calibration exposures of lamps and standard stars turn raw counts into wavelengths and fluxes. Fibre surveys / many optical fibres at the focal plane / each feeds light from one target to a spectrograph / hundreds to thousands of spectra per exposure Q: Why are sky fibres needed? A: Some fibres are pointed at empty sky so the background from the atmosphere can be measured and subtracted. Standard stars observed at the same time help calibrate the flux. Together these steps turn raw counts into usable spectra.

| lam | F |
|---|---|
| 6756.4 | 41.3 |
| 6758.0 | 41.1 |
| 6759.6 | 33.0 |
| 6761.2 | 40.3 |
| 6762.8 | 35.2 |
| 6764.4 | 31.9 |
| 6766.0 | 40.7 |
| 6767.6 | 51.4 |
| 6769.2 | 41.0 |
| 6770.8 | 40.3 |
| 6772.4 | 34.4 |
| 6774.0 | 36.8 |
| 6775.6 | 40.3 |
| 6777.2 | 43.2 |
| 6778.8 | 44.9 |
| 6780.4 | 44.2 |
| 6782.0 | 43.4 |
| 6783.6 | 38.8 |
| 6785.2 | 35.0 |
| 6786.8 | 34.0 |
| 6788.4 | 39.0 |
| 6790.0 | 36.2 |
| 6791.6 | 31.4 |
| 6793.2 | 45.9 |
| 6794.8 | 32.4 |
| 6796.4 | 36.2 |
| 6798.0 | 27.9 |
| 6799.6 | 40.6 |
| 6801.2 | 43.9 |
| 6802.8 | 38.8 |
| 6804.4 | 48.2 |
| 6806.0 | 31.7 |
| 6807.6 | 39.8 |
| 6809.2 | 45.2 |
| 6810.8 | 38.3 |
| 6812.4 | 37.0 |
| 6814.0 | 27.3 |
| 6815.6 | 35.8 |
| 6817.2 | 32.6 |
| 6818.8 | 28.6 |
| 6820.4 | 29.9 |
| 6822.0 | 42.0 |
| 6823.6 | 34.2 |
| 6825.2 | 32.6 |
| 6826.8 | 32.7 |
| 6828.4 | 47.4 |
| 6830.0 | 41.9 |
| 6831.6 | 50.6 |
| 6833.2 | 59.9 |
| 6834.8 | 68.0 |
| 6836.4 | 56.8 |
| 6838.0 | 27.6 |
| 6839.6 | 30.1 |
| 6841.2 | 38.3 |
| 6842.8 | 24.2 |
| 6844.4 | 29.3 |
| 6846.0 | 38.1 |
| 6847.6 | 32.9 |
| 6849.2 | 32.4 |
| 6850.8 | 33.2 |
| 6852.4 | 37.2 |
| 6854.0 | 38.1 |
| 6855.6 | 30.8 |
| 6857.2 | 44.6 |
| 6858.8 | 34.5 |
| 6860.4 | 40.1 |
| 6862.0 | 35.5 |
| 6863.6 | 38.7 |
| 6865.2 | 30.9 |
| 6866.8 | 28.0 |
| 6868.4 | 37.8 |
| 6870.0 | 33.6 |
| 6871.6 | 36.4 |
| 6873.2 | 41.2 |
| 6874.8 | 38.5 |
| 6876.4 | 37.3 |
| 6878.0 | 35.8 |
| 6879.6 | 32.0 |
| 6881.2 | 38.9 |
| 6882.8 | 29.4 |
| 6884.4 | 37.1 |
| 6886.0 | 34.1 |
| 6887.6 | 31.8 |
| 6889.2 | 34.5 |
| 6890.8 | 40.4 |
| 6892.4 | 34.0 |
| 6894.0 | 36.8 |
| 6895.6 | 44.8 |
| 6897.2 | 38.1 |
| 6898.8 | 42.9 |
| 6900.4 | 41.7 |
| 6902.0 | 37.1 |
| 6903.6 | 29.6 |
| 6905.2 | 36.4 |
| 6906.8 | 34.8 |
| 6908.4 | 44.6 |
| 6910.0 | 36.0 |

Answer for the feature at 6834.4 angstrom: Hbeta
